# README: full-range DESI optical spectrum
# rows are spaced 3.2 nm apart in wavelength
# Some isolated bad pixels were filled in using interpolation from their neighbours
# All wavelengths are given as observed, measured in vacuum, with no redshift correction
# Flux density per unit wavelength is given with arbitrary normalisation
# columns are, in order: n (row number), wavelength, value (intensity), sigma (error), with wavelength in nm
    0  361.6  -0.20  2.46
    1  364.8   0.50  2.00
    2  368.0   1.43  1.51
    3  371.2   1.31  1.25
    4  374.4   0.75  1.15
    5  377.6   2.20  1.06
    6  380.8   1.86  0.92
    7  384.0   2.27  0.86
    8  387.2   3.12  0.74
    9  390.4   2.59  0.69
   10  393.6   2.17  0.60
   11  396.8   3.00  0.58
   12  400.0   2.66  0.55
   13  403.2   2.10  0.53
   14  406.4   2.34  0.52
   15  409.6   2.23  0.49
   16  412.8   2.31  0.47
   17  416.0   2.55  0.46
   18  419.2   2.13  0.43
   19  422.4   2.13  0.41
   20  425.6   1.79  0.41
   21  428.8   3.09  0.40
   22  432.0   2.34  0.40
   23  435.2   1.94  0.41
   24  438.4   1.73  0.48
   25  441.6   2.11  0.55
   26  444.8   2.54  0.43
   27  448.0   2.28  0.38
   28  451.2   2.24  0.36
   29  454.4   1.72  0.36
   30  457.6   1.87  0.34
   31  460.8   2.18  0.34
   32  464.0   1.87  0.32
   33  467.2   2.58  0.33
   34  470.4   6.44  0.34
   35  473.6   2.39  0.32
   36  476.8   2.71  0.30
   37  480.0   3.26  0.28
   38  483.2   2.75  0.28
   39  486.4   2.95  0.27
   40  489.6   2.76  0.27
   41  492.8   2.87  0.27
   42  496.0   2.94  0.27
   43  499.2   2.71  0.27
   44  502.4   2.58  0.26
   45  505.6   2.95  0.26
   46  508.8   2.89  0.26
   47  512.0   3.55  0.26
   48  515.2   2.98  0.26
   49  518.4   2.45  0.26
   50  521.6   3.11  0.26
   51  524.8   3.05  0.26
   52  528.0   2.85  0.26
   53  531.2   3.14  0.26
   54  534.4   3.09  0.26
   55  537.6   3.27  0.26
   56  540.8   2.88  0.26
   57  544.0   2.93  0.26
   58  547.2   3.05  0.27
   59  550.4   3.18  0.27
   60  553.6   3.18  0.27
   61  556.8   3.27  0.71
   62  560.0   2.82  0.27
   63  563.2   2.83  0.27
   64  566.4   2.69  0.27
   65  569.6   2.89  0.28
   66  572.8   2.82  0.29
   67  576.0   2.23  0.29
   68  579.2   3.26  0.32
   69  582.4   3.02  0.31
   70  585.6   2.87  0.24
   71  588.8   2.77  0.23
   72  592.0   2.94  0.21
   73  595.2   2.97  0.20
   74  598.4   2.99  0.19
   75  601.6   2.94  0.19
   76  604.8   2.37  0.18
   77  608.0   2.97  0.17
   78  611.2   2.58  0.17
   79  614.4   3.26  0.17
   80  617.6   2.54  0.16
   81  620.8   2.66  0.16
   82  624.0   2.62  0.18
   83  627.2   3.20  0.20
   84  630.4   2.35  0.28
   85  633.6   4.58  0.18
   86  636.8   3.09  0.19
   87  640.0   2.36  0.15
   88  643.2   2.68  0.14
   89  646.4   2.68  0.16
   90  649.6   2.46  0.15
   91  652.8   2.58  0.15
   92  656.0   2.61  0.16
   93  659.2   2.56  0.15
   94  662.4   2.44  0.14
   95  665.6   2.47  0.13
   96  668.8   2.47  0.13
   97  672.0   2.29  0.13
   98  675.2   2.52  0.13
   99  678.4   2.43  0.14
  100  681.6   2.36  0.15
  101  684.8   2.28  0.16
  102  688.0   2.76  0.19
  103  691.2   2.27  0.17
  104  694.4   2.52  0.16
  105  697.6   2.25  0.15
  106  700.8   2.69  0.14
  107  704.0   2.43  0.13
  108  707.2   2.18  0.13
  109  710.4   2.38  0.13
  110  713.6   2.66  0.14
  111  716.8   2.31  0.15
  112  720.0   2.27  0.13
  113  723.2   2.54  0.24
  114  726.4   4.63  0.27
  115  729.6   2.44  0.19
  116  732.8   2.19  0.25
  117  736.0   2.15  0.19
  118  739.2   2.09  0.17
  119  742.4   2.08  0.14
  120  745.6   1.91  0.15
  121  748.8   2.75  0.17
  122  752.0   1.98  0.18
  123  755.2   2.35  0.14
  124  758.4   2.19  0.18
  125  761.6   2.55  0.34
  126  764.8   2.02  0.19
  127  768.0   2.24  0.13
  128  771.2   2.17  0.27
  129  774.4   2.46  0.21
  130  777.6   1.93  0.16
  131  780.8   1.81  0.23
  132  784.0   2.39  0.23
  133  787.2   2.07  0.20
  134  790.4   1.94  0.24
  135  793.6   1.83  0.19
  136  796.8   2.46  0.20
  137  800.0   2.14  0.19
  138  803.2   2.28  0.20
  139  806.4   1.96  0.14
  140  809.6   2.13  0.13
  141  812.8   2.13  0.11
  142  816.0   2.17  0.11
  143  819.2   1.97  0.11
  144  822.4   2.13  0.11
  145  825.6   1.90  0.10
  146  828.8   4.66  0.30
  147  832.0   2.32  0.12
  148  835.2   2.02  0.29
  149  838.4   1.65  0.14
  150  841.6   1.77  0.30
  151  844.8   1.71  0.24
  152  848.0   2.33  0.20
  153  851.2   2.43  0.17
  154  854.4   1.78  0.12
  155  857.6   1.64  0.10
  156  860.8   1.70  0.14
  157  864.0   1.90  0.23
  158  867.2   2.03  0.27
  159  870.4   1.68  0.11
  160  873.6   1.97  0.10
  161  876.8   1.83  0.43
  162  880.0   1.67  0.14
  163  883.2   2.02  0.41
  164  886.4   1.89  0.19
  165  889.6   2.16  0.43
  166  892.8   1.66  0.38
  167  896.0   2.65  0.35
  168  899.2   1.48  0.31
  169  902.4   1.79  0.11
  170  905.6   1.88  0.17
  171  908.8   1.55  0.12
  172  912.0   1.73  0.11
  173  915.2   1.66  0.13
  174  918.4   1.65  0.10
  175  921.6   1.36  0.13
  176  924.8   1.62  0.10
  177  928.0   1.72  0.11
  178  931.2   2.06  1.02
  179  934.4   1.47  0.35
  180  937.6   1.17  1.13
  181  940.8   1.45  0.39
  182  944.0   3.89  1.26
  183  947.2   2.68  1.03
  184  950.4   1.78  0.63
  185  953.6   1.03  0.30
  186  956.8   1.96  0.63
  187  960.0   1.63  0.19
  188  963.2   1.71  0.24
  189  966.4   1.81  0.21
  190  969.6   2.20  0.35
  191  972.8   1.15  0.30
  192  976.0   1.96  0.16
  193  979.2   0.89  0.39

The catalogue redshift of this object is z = 0.263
